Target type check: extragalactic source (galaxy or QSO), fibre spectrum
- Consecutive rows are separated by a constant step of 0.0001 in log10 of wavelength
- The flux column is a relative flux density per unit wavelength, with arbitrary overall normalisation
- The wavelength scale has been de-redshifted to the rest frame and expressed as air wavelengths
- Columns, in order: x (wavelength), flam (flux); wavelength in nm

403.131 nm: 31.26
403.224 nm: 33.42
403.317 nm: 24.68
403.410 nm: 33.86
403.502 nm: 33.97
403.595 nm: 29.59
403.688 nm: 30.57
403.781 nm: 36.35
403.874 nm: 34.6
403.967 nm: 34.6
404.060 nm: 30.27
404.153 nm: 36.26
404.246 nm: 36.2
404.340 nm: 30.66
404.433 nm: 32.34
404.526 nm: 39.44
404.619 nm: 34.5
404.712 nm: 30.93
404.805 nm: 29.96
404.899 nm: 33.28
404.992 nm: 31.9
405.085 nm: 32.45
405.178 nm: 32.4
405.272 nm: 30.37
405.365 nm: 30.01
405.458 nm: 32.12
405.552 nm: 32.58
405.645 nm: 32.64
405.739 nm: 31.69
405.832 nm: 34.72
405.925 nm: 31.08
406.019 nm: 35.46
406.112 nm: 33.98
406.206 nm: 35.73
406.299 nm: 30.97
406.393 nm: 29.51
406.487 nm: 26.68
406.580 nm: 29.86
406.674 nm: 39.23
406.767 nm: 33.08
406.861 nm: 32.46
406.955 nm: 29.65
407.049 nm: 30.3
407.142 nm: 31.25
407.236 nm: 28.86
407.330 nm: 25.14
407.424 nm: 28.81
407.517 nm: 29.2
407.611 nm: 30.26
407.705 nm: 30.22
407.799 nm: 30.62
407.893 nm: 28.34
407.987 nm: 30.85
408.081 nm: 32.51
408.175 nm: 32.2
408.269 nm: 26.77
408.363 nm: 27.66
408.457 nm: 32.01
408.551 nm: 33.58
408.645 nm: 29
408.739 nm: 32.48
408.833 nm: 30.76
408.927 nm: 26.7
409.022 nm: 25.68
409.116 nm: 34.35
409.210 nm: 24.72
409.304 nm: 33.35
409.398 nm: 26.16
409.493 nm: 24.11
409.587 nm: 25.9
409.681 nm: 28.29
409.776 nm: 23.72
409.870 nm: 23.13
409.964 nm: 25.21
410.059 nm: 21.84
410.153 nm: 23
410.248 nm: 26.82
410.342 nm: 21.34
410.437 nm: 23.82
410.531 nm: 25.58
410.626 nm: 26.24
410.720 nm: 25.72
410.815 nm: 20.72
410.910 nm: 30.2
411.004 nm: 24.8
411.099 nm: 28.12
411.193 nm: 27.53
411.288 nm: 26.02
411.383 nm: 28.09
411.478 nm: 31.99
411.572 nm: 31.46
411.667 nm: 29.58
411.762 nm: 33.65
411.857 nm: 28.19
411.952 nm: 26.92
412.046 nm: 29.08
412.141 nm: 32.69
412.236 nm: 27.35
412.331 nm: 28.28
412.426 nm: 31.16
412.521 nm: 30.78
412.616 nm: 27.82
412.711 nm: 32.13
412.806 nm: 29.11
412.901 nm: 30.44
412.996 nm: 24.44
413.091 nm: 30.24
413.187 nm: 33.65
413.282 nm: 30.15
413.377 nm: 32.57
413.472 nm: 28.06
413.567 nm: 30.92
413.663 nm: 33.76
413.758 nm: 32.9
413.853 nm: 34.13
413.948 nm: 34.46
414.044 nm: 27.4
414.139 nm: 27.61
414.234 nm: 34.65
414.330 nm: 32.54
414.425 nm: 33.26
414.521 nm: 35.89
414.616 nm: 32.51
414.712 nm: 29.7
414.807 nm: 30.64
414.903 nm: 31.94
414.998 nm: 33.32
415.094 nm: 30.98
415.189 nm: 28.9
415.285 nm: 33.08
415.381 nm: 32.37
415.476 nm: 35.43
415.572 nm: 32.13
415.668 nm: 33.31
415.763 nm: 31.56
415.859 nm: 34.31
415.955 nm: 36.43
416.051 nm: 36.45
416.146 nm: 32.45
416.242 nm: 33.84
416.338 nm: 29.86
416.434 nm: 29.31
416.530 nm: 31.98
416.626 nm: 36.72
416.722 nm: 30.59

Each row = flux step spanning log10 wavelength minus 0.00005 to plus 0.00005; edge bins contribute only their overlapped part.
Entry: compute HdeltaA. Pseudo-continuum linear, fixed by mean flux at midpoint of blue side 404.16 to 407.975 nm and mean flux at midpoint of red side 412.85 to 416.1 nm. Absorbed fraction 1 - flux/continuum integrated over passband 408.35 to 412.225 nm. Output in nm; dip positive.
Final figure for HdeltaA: 0.53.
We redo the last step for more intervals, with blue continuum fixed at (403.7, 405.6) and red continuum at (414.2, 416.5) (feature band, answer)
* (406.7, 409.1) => 0.207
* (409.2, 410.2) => 0.226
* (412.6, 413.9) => 0.077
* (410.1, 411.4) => 0.290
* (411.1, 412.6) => 0.153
